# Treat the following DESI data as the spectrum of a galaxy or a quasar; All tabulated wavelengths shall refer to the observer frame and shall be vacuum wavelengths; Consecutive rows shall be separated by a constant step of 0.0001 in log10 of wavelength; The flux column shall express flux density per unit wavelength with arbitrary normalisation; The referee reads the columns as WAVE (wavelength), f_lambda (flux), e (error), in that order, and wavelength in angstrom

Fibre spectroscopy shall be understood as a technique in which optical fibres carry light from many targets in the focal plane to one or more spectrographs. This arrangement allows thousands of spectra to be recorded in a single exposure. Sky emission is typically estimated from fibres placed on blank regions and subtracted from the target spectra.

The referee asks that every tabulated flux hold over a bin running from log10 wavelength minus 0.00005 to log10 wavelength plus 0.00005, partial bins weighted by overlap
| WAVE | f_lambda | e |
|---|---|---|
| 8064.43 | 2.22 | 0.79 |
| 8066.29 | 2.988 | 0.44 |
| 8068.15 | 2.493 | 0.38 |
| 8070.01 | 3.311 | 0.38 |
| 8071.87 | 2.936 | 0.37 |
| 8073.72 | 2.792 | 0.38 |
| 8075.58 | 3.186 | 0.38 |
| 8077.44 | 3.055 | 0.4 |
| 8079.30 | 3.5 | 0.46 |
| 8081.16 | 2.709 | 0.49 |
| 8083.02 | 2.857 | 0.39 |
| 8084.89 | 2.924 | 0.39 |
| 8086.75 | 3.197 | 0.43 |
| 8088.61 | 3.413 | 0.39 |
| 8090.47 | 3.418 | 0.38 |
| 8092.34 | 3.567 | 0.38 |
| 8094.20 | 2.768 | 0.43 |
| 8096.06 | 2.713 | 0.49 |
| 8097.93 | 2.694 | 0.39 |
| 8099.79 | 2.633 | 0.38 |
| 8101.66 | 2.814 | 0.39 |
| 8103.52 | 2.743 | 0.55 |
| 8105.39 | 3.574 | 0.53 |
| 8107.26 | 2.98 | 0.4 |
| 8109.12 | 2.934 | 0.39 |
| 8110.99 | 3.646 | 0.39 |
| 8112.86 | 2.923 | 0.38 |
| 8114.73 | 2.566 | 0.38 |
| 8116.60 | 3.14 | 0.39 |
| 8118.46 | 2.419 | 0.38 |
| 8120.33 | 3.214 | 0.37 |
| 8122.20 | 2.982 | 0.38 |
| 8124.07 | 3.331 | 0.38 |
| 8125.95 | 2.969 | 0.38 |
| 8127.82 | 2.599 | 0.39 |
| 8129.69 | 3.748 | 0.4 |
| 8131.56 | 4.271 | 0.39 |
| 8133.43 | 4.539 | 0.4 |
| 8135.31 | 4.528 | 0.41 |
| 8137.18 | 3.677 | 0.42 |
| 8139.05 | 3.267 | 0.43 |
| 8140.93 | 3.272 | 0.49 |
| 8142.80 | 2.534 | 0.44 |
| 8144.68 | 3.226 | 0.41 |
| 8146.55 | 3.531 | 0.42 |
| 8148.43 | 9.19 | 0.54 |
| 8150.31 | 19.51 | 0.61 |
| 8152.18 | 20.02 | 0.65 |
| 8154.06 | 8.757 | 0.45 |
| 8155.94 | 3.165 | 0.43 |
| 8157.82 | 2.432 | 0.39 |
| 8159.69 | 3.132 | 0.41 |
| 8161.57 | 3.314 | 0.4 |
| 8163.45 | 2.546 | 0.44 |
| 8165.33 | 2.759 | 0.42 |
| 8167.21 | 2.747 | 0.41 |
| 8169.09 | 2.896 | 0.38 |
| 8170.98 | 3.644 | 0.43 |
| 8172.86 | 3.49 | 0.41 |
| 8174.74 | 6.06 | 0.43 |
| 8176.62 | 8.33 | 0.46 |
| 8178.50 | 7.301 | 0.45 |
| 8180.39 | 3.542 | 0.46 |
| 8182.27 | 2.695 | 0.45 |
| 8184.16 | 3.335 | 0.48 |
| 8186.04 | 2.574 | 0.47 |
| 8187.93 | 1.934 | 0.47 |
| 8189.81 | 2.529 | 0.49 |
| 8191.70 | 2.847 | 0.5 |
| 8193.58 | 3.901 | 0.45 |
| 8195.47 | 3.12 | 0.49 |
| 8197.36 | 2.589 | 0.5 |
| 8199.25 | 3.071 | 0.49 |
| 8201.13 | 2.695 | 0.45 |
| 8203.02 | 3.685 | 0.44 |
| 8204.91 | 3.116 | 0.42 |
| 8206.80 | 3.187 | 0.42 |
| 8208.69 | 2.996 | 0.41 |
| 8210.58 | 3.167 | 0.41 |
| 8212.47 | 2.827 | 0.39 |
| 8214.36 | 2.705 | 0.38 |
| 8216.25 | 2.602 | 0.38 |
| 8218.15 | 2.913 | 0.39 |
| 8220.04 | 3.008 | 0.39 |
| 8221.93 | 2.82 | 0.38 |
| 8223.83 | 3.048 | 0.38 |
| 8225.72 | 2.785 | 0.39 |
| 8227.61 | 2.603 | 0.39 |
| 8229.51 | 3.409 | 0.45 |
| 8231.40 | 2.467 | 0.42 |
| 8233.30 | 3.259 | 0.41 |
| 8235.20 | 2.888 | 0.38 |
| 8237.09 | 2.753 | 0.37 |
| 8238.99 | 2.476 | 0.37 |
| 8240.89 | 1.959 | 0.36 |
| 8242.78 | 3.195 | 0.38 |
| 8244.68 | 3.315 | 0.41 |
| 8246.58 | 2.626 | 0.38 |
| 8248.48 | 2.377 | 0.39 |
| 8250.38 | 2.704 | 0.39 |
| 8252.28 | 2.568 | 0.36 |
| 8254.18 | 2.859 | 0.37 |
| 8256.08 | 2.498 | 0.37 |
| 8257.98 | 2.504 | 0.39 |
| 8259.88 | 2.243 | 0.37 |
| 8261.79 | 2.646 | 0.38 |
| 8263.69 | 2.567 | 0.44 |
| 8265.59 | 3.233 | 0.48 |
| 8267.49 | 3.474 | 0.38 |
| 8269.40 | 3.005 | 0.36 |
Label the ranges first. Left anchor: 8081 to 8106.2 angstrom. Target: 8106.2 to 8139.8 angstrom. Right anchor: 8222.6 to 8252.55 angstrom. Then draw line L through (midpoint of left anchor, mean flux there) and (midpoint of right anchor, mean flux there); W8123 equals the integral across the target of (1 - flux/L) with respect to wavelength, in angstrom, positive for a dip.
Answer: -4.1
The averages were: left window 3.01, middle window 3.32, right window 2.78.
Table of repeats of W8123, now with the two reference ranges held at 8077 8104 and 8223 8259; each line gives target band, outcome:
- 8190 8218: -2.05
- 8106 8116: -0.21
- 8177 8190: -3.78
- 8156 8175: -2.12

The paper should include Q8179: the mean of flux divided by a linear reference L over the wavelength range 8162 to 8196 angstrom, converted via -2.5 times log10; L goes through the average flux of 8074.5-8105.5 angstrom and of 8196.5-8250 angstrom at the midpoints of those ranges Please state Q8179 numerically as -0.25 mag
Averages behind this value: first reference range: 3.03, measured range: 3.68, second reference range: 2.87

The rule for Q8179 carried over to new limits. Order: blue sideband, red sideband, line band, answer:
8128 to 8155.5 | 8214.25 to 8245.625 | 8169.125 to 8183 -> 0.04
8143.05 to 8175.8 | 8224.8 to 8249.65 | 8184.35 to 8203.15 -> 0.48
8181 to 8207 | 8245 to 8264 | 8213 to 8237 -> -0.04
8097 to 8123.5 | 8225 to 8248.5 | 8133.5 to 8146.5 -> -0.20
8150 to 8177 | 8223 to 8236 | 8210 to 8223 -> 0.22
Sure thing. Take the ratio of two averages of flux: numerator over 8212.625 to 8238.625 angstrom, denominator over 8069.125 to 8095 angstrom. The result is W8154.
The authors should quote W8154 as 0.9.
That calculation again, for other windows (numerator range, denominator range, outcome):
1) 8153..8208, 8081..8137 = 1.15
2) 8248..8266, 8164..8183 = 0.60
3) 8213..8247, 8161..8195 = 0.77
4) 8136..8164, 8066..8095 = 2.00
